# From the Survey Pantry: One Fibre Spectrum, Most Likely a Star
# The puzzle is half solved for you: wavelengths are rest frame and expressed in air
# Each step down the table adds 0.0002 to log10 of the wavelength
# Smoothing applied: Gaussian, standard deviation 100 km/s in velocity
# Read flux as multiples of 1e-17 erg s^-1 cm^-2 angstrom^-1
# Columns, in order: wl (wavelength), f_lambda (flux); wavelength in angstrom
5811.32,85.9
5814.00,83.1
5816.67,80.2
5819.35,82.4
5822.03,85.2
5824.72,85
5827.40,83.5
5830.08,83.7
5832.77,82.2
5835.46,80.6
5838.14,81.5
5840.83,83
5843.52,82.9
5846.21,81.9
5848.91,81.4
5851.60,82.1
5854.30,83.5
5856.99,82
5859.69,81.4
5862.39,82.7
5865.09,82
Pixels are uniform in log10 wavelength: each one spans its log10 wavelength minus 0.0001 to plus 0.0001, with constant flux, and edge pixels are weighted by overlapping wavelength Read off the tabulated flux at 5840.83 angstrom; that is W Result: 83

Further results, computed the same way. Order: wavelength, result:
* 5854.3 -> 83.5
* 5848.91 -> 81.4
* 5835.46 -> 80.6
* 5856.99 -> 82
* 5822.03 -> 85.2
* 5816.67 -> 80.2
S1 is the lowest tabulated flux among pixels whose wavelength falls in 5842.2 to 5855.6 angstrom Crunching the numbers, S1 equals 81.4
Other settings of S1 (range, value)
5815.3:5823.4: 80.2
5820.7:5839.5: 80.6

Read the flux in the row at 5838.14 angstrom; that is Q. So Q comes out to 81.5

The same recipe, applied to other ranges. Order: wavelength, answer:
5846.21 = 81.9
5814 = 83.1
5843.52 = 82.9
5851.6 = 82.1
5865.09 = 82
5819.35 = 82.4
